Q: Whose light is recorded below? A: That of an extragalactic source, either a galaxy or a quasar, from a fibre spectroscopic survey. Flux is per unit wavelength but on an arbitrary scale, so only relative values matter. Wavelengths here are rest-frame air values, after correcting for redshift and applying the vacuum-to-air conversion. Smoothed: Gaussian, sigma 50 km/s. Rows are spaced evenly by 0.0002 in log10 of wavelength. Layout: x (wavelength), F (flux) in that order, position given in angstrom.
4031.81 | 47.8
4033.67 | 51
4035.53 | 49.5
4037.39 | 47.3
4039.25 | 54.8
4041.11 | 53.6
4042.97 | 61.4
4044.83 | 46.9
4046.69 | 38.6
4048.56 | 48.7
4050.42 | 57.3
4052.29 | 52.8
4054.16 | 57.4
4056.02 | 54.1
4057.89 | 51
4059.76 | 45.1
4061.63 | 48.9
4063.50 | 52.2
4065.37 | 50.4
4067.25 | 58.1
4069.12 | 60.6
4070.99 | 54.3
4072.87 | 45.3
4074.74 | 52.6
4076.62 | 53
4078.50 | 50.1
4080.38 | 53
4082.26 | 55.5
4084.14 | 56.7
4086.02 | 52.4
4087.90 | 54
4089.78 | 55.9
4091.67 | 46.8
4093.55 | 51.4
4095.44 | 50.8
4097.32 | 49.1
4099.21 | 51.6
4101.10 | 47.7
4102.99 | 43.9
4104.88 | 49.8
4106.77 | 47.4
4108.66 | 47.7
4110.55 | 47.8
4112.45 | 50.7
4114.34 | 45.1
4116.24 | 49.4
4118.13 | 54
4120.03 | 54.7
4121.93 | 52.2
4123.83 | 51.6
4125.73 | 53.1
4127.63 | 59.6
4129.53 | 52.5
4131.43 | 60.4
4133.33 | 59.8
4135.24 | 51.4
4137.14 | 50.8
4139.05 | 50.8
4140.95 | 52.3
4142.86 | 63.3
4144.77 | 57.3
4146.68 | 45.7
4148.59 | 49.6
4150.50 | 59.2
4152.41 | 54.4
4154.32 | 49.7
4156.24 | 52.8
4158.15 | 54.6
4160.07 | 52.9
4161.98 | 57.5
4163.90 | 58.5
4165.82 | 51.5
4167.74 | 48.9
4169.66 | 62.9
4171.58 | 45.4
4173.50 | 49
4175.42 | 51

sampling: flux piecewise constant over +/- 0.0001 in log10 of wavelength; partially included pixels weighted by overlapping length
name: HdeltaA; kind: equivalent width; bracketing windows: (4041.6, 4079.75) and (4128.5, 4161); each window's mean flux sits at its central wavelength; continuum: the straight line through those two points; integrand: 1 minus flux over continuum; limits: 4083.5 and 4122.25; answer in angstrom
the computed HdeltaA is 1.9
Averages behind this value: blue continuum 52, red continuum 54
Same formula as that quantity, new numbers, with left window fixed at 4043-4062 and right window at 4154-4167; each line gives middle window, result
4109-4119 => 0.6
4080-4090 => -0.6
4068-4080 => -0.3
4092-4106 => 0.8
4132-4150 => -0.1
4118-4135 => -0.7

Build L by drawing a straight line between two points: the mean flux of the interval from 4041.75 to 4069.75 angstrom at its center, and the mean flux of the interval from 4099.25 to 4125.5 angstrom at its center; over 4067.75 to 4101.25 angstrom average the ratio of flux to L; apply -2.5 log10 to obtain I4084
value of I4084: -0.03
